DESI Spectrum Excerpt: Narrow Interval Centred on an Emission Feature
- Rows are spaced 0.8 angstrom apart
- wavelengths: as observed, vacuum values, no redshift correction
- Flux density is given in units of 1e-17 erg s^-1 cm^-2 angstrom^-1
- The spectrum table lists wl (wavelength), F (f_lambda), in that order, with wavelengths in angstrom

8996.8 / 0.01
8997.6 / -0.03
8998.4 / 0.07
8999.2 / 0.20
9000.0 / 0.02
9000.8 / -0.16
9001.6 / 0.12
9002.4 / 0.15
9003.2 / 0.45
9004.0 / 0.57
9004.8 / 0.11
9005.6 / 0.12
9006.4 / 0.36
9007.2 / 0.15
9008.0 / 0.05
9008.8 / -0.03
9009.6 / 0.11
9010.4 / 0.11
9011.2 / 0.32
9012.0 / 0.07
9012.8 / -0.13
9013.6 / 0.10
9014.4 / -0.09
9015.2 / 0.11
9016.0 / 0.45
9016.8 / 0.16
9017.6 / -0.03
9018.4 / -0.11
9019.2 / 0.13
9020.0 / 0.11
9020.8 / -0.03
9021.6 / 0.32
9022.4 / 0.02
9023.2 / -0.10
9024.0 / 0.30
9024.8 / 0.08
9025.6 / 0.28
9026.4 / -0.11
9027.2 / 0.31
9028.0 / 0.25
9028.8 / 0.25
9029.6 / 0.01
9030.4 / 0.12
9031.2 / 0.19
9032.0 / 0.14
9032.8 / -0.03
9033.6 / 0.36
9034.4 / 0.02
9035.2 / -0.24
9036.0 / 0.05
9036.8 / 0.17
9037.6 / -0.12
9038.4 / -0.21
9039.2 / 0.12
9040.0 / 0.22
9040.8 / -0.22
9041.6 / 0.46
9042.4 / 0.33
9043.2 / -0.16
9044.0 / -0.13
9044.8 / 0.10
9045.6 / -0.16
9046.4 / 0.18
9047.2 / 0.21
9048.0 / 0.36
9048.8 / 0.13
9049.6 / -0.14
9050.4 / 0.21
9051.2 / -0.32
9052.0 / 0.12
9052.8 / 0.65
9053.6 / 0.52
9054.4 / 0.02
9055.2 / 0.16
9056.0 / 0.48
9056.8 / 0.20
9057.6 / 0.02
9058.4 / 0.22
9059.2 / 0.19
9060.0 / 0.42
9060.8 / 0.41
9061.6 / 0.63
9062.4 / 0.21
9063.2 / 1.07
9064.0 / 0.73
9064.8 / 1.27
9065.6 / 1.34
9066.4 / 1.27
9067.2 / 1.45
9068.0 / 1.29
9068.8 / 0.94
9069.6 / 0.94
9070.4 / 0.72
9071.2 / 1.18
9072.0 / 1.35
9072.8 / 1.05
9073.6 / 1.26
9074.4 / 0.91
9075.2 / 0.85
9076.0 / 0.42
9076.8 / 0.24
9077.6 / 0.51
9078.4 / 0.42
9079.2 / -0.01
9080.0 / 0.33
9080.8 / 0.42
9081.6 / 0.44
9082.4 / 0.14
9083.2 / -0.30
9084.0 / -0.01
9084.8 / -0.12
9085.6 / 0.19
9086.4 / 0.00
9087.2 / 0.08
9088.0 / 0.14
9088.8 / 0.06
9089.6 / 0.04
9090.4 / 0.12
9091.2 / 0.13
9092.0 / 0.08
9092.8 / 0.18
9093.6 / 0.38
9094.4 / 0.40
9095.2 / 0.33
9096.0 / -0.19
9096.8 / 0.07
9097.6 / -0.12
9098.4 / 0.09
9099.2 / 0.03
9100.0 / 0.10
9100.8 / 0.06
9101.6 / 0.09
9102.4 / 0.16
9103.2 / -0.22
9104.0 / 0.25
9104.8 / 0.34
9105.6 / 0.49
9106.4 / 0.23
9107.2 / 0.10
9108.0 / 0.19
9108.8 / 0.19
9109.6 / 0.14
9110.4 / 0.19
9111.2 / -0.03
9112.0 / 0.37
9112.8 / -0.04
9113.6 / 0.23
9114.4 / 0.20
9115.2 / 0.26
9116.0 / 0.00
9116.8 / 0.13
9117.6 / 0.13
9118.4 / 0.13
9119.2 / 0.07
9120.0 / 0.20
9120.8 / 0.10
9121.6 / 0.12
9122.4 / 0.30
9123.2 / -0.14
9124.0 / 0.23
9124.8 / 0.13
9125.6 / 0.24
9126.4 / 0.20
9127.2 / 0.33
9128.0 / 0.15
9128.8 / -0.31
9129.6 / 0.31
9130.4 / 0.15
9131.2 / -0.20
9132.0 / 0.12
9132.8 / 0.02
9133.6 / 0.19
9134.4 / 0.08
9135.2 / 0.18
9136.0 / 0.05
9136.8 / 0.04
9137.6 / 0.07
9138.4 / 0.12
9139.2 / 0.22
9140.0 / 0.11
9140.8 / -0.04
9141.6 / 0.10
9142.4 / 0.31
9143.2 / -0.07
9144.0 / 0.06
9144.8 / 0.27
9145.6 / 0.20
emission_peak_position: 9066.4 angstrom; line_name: [O II] 3727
